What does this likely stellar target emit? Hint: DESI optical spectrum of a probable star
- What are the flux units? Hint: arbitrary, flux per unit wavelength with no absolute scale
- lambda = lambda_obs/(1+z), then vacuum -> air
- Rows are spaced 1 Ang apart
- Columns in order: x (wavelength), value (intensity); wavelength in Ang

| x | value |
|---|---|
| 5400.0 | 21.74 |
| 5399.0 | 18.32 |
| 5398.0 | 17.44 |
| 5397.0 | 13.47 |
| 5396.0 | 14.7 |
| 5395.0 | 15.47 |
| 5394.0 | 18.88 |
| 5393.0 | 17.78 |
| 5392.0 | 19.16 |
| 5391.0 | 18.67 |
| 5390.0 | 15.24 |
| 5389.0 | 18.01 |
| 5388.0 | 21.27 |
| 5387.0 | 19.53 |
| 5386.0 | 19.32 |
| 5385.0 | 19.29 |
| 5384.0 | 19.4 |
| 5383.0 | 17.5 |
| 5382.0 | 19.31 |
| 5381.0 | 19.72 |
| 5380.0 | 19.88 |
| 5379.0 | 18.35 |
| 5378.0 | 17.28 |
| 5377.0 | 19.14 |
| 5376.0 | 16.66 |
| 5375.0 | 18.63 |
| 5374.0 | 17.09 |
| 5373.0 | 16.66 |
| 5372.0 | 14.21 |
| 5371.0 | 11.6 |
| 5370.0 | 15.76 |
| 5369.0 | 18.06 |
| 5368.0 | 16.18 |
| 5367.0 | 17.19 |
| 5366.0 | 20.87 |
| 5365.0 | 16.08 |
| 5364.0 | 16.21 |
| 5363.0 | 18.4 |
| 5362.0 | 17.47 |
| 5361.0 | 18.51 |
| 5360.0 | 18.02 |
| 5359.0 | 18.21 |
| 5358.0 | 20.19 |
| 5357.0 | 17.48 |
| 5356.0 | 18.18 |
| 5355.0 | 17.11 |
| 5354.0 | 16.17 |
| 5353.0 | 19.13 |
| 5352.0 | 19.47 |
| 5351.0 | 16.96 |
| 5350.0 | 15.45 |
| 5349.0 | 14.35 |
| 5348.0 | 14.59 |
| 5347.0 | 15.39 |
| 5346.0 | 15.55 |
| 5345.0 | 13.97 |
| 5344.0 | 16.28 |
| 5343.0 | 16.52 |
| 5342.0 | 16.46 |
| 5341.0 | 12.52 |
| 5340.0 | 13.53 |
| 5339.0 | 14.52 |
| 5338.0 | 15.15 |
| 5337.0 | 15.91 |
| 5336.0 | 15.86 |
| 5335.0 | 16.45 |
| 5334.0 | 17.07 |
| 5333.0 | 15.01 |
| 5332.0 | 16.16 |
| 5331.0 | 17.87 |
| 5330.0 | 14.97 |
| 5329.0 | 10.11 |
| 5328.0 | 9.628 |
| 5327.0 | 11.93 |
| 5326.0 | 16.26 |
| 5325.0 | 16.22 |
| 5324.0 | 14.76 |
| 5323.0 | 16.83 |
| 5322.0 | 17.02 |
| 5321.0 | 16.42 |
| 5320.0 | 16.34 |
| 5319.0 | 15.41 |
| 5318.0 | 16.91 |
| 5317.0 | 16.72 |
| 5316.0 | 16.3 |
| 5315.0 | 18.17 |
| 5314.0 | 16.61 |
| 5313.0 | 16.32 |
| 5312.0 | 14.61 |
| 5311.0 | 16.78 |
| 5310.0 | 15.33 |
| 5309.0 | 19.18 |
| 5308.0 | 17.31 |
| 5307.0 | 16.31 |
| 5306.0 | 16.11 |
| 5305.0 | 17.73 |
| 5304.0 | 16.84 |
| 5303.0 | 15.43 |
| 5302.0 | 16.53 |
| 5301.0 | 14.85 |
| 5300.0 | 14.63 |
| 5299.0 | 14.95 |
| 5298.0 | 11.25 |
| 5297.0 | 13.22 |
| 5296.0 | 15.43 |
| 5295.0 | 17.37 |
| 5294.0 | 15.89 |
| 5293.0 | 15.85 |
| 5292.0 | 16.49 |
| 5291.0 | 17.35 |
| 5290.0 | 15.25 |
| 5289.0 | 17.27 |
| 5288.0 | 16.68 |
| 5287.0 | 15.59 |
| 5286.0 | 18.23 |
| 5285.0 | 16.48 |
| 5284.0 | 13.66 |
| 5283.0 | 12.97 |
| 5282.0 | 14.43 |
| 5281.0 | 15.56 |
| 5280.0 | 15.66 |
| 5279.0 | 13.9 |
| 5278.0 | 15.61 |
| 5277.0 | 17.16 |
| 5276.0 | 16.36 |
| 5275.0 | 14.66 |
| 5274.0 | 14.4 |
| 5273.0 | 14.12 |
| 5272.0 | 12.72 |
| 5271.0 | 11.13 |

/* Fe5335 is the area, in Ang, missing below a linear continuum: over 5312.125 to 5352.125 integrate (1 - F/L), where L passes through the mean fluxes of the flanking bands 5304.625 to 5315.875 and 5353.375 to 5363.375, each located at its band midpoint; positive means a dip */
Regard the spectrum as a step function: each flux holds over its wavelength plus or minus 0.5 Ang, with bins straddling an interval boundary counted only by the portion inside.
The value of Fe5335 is 4.1 Ang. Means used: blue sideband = 16.7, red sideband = 18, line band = 15.5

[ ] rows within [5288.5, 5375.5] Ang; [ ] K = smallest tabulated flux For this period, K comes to 9.628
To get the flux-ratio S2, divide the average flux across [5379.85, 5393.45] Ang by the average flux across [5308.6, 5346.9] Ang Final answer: 1.21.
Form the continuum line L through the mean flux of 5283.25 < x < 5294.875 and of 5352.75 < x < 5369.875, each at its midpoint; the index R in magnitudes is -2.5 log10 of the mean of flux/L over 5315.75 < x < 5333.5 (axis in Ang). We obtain 0.12 mag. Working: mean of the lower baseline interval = 16.2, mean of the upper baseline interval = 17.8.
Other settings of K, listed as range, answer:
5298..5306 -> 11.25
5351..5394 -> 11.6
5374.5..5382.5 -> 16.66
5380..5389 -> 17.5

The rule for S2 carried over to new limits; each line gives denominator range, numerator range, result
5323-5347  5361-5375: 1.12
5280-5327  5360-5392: 1.12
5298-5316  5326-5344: 0.91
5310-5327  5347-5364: 1.07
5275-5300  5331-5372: 1.06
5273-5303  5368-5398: 1.14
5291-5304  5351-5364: 1.18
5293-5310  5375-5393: 1.18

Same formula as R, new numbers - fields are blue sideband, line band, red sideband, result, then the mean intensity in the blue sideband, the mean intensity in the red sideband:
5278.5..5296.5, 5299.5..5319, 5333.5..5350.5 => -0.058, 15.8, 15.3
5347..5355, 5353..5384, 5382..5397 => -0.023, 16.5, 18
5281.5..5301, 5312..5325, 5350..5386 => -0.012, 15.4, 17.7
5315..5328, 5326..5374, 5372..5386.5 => 0.065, 15.8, 18.3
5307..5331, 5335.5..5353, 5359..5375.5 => 0.057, 15.7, 17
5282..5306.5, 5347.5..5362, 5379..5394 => 0.021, 15.6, 18.8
